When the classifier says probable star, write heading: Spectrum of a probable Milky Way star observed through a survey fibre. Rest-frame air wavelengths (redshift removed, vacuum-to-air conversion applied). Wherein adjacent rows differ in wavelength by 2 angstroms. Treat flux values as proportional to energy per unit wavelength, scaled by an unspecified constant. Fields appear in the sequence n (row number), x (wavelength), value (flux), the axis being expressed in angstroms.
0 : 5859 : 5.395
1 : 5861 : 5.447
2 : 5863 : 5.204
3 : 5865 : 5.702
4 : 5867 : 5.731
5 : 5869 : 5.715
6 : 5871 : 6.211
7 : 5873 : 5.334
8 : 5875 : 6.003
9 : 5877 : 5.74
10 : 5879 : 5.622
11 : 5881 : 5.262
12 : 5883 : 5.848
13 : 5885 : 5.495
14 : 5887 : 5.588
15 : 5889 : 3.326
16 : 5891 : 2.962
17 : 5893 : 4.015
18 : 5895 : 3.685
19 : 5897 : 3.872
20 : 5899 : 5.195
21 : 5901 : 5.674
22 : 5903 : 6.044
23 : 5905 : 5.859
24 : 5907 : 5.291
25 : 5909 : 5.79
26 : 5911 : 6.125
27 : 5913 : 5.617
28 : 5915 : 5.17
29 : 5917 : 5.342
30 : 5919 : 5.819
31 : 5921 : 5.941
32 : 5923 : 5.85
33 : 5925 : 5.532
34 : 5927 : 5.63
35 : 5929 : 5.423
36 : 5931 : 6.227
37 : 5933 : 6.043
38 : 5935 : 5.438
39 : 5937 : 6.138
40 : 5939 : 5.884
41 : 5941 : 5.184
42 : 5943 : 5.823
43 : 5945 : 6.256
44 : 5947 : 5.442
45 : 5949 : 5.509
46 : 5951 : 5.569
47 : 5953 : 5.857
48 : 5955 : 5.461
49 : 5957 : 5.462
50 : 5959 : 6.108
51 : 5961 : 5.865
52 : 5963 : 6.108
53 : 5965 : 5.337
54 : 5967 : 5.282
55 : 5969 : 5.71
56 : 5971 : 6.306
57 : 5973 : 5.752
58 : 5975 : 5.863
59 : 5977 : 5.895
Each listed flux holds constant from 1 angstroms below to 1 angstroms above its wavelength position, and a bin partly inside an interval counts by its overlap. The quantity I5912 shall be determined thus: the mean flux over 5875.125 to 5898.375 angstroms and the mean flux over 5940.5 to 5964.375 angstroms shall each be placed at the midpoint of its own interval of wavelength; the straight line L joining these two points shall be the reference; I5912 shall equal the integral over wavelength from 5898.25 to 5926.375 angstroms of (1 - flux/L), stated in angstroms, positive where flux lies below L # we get -3.0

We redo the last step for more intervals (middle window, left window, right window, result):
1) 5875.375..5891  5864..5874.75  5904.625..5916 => 1.5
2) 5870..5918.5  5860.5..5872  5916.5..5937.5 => 4.2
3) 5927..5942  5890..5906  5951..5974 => -1.4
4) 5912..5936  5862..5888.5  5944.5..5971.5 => 0.0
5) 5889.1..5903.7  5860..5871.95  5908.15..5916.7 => 3.3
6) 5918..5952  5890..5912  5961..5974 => -2.4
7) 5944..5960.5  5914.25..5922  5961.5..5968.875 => -0.3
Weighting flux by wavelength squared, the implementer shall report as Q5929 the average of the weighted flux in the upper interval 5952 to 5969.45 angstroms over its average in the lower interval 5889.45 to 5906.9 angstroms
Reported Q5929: 1.25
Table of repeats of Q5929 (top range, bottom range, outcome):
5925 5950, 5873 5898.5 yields 1.21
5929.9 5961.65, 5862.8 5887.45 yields 1.04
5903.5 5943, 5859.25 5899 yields 1.14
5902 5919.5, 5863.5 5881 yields 1.01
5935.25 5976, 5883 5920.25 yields 1.15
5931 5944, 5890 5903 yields 1.34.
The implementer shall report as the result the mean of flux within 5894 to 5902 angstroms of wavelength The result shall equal 4.61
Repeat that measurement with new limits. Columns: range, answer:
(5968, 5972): 6.01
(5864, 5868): 5.72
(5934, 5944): 5.69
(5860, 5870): 5.56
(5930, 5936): 5.9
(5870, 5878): 5.82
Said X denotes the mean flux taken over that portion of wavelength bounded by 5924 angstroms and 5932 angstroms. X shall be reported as 5.7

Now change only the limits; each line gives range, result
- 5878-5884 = 5.58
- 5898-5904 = 5.64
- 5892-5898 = 3.86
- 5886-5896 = 3.92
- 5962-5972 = 5.75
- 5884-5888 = 5.54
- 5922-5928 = 5.67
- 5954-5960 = 5.68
